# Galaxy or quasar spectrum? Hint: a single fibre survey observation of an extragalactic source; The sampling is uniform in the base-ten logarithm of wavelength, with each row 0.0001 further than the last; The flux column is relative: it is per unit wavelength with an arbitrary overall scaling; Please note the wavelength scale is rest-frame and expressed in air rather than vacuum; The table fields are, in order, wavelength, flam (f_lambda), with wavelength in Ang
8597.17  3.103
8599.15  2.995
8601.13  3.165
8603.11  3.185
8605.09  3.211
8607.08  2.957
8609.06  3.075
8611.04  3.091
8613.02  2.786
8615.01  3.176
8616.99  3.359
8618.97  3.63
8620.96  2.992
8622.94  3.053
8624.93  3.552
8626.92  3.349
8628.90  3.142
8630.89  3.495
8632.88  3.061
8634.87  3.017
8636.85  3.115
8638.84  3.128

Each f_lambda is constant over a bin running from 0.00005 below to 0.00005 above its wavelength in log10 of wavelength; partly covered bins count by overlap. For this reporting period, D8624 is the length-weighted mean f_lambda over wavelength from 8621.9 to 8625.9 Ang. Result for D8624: 3.3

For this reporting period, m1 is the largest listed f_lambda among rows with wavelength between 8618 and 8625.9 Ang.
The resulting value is 3.63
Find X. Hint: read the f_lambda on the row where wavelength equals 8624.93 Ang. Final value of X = 3.552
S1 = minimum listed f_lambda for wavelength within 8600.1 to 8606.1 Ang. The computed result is 3.165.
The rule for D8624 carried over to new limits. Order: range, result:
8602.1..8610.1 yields 3.11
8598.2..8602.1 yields 3.08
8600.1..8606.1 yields 3.18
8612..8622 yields 3.19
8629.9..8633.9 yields 3.27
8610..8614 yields 2.94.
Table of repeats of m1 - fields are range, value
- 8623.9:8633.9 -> 3.552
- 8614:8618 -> 3.359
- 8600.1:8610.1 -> 3.211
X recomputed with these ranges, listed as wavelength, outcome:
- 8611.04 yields 3.091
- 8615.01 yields 3.176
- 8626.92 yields 3.349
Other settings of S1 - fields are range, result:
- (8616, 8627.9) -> 2.992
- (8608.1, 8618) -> 2.786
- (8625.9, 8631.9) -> 3.142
